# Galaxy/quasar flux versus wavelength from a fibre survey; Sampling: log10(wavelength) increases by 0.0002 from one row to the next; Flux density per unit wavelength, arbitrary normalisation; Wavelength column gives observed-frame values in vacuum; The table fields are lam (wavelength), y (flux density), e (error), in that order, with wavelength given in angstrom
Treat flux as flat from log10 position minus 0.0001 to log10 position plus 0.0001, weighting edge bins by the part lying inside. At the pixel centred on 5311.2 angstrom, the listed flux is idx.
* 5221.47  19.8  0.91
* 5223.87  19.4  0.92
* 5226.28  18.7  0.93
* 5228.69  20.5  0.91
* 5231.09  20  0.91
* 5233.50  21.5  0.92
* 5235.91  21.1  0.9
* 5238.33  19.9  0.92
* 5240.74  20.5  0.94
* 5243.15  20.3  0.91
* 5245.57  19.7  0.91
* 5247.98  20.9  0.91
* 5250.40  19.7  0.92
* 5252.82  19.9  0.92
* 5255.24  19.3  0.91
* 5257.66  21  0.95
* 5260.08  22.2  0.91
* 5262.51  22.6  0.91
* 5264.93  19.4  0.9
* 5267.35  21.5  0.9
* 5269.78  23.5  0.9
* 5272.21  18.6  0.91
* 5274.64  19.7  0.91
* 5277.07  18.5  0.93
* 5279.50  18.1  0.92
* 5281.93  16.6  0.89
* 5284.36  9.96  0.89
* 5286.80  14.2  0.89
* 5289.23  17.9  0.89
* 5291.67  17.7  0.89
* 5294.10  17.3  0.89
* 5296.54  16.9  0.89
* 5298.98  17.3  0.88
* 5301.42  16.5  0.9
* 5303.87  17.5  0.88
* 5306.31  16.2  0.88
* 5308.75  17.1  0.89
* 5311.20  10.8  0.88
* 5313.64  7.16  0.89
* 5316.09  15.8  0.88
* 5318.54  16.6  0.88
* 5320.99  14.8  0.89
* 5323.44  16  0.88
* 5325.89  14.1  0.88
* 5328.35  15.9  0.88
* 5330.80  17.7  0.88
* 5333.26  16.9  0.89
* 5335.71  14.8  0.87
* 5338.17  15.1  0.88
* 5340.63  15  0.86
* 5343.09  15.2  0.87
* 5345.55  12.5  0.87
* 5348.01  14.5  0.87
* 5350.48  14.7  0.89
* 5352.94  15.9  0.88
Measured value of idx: 10.8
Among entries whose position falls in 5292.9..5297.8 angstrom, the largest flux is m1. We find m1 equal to 17.3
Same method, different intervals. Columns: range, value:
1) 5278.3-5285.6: 18.1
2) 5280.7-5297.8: 17.9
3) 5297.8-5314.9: 17.5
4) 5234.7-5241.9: 21.1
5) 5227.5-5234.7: 21.5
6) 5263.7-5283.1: 23.5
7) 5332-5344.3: 16.9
